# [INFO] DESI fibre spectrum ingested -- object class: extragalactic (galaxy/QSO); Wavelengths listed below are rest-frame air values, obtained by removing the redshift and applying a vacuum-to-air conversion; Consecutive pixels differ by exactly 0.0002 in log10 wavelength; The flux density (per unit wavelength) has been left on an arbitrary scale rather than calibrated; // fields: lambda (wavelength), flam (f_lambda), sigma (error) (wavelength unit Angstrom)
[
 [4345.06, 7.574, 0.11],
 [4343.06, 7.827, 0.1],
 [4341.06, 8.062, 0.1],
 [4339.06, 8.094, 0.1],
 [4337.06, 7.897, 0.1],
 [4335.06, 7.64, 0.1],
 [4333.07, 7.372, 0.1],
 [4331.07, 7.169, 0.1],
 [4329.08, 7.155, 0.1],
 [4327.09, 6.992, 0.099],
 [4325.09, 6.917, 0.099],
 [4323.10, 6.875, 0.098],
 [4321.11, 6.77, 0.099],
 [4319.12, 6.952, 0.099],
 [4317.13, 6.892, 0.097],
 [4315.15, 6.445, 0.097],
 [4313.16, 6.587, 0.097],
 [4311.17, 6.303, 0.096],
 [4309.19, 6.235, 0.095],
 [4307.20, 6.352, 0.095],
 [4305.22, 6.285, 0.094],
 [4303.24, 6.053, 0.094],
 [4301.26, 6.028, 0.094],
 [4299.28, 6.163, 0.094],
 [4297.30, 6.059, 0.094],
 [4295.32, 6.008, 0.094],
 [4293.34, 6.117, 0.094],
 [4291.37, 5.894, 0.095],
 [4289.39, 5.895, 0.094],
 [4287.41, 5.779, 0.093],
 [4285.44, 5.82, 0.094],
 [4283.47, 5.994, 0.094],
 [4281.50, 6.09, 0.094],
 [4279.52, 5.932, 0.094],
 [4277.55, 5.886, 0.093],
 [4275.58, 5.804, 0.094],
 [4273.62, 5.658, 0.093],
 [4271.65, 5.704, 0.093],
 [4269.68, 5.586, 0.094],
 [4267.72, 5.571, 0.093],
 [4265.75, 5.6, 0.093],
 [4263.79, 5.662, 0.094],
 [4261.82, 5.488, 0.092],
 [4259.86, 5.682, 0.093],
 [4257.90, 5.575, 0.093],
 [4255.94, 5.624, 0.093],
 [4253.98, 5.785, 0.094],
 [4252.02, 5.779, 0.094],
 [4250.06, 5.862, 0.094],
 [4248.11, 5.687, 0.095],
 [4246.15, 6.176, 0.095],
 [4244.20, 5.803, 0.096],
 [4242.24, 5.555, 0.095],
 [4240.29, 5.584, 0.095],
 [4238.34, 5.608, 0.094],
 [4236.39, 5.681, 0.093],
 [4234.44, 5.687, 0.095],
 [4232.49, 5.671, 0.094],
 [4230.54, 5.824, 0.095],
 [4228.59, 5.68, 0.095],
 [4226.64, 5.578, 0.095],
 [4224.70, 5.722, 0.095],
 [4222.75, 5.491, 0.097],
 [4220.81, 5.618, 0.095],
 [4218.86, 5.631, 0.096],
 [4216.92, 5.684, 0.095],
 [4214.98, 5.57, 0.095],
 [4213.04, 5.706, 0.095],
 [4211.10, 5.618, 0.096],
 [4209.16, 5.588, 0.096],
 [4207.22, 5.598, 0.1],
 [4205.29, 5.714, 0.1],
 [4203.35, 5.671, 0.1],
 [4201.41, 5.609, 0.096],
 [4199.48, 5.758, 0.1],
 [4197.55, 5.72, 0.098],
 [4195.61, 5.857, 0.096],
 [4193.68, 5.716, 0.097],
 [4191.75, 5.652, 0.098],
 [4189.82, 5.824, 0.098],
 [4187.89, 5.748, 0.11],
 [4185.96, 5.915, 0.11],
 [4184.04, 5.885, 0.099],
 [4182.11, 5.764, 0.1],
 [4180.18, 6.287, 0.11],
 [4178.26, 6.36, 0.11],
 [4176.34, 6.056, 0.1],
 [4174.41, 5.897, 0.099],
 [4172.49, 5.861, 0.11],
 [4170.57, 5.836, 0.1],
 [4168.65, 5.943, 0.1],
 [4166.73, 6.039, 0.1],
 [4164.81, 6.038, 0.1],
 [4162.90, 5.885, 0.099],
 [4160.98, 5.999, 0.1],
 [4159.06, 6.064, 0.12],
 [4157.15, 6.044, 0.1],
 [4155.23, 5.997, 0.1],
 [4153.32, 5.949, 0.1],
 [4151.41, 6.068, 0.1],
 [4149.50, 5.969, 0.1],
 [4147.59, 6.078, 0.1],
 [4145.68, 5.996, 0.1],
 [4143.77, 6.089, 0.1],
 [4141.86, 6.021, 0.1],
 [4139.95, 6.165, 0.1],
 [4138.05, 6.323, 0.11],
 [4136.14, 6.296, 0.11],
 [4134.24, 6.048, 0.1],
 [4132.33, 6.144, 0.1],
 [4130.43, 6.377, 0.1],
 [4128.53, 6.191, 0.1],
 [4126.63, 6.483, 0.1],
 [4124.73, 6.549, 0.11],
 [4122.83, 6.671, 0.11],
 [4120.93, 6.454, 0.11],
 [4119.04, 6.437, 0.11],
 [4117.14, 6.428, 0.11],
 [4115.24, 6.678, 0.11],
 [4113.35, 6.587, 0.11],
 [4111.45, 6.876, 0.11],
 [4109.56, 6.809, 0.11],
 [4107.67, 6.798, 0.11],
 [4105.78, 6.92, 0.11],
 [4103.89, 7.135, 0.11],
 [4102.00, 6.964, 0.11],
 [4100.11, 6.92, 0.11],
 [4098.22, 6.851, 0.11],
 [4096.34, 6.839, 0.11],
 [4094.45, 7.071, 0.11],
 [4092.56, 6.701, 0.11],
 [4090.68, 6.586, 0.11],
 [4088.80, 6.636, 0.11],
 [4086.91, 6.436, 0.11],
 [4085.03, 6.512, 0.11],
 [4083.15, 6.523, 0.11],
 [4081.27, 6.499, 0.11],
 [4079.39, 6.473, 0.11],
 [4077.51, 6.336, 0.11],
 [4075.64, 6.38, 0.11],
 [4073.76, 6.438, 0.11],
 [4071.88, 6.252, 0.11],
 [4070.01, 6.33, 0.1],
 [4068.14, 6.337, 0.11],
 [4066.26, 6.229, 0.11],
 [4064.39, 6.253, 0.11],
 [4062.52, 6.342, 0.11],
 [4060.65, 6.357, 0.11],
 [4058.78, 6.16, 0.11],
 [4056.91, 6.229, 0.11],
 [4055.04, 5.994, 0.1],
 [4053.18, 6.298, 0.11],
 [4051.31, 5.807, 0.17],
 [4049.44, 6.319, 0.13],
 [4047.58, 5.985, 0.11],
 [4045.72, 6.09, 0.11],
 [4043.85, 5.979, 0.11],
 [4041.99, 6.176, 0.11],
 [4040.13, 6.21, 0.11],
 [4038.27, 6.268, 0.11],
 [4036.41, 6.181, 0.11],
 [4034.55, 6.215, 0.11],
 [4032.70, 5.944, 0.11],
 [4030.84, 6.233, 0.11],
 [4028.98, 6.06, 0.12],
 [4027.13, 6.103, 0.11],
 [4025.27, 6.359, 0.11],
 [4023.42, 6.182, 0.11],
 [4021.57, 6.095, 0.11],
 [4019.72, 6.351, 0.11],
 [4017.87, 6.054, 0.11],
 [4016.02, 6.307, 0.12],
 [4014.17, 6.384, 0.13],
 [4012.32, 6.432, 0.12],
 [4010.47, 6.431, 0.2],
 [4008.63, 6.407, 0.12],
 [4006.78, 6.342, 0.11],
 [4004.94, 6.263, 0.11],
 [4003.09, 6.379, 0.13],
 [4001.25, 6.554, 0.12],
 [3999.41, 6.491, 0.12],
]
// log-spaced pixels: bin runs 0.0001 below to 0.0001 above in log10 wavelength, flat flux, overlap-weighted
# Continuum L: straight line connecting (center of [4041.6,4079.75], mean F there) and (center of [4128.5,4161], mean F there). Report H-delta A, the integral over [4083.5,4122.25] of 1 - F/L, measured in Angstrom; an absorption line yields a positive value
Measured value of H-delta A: -3.6 Angstrom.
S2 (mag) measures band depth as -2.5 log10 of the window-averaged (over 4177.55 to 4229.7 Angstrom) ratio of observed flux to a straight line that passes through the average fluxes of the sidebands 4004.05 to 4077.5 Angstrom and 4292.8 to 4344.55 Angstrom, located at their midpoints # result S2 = 0.15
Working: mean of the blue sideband 6.23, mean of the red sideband 6.83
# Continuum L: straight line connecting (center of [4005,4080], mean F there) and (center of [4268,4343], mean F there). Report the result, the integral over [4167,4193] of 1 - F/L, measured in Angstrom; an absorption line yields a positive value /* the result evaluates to 1.79 Angstrom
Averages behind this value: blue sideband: 6.23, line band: 5.93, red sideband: 6.48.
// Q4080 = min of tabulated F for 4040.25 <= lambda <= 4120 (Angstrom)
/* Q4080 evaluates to 5.807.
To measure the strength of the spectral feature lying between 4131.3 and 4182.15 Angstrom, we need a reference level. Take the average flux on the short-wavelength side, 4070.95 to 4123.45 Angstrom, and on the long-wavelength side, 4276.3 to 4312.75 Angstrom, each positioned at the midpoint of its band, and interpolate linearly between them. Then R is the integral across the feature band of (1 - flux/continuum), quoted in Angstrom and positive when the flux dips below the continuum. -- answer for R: 3.3 Angstrom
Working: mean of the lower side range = 6.65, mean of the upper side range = 6.06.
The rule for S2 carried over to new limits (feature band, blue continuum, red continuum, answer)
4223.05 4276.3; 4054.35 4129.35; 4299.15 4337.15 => 0.18 mag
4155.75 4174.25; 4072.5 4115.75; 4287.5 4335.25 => 0.12 mag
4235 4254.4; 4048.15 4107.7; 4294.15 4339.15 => 0.16 mag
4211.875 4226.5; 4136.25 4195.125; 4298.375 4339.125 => 0.12 mag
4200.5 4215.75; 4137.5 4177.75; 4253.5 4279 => 0.04 mag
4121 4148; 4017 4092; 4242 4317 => -0.02 mag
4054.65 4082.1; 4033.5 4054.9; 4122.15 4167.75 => -0.03 mag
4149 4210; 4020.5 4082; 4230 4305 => 0.02 mag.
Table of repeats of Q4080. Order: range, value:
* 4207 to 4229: 5.491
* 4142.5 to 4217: 5.57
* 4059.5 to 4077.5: 6.229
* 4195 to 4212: 5.588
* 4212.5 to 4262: 5.488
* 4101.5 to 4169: 5.885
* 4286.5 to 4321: 5.779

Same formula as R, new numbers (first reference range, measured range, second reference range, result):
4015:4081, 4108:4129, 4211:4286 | -1.9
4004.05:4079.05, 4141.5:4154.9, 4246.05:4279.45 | -0.1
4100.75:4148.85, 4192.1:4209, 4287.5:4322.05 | 1.8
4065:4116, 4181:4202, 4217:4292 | 1.0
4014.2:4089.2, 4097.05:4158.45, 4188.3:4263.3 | -4.2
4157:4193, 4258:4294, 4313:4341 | 5.2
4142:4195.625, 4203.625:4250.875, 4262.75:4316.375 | 2.3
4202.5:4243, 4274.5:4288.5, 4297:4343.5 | 1.1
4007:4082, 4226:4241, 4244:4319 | 0.9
